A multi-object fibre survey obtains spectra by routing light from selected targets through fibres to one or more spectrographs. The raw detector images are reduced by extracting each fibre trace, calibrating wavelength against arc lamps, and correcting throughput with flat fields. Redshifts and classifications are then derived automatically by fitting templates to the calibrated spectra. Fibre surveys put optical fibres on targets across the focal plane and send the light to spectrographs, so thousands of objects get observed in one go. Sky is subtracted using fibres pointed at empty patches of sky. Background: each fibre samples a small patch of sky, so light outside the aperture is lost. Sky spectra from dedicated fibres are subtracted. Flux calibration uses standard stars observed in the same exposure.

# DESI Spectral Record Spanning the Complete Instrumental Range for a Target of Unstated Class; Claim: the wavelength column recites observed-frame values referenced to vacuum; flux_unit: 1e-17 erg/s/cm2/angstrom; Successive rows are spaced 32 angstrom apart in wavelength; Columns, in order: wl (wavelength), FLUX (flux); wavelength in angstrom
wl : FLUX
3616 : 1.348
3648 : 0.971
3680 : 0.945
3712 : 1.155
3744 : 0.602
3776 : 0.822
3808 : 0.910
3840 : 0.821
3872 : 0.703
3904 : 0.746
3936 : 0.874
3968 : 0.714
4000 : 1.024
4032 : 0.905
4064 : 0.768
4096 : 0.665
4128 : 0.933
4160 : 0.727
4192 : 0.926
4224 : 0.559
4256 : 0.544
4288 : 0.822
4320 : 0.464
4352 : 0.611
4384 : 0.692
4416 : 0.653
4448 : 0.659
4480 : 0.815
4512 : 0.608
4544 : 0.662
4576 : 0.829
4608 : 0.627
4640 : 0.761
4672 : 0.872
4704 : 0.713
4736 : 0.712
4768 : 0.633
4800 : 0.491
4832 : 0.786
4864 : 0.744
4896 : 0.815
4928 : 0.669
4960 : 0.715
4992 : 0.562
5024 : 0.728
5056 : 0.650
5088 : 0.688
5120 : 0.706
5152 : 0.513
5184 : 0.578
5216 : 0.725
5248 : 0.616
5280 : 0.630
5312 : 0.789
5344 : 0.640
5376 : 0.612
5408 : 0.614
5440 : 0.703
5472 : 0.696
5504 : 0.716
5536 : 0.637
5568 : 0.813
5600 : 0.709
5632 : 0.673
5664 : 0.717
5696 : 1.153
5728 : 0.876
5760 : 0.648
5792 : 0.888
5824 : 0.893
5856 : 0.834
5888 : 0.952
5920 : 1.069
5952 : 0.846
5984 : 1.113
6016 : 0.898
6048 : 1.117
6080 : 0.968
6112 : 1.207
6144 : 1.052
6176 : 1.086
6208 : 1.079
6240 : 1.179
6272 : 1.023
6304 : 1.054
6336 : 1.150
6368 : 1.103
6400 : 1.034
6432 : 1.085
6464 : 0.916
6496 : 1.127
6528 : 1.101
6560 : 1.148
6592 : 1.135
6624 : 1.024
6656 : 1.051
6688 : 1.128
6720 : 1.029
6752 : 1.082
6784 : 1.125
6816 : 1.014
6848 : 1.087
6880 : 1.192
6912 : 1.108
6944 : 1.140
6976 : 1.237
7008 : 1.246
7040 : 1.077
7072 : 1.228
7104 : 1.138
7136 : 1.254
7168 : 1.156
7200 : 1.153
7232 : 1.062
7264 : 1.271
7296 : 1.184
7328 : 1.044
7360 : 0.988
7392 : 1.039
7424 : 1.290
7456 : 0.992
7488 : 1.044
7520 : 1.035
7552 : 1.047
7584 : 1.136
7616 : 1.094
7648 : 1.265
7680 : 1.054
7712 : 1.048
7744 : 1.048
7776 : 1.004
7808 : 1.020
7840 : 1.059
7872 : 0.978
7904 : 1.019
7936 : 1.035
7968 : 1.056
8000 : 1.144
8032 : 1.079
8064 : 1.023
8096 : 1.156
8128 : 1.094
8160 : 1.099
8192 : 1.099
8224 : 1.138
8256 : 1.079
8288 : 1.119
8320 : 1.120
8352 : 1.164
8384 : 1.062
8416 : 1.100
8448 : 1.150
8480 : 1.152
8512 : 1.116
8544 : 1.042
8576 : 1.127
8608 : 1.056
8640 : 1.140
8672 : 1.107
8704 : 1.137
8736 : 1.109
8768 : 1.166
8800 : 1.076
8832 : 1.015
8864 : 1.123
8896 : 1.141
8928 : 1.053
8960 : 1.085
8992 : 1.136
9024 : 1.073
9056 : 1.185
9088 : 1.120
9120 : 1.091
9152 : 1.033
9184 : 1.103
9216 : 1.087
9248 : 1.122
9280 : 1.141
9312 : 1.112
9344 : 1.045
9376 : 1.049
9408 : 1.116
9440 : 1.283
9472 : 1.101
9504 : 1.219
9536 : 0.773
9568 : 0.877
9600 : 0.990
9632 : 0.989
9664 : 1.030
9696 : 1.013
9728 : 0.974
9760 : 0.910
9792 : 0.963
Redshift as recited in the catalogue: 0.528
